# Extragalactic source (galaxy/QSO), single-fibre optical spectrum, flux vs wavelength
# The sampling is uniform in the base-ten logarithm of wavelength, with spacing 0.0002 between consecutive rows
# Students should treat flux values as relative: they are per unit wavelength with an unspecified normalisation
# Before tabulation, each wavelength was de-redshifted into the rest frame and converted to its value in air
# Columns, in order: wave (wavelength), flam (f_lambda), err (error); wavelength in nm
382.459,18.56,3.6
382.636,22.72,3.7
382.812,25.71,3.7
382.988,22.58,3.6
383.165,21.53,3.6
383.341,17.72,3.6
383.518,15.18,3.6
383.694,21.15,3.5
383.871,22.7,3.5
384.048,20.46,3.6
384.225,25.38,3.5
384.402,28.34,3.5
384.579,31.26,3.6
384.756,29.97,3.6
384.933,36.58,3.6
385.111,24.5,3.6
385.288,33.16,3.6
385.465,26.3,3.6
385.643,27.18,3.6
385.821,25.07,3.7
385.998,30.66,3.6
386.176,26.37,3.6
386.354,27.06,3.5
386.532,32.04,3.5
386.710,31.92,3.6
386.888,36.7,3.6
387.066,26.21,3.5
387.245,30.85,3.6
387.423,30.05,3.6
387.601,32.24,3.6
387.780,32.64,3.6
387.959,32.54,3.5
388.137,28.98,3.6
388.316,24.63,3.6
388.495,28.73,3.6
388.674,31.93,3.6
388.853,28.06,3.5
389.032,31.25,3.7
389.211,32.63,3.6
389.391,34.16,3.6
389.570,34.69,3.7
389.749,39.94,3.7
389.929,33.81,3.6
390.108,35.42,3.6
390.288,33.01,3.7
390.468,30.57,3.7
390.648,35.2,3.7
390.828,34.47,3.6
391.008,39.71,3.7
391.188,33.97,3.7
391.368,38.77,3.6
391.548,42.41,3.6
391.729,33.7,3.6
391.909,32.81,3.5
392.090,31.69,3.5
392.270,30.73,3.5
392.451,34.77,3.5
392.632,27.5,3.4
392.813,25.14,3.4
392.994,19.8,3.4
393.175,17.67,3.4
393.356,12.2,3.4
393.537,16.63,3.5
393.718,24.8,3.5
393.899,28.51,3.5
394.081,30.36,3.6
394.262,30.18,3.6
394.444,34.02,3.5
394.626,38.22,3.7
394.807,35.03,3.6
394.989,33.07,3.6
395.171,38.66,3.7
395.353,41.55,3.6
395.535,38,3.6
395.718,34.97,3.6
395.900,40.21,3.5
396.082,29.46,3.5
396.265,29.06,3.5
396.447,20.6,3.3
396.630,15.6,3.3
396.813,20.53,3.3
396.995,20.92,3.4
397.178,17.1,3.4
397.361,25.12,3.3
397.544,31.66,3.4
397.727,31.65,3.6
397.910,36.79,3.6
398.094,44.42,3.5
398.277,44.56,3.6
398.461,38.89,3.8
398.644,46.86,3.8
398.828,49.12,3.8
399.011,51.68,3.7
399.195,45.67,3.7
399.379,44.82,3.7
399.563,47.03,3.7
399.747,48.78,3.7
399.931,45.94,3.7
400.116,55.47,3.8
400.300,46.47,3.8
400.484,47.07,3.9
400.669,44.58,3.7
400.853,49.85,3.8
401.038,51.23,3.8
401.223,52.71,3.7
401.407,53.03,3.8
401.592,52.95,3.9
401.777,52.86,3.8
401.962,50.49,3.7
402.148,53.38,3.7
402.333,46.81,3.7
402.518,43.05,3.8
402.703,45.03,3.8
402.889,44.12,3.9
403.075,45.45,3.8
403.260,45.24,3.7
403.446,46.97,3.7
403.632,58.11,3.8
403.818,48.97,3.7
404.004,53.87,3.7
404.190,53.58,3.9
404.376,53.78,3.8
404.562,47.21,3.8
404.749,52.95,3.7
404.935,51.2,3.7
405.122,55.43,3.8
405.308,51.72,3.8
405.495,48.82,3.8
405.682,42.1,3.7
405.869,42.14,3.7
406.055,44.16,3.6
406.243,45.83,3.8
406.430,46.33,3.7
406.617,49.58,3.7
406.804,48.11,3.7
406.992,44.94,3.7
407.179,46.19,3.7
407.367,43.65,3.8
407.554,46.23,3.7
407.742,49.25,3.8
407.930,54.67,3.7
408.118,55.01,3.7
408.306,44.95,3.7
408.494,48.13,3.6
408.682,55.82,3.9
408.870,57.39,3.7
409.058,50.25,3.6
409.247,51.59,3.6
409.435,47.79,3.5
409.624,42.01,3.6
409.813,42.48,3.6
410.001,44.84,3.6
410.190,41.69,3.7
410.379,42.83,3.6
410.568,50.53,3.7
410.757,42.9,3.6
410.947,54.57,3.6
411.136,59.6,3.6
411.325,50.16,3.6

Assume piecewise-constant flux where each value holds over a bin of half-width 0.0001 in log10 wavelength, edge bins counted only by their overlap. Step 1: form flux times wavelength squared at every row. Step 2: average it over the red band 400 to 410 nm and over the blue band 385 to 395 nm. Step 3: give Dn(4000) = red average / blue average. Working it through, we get 1.7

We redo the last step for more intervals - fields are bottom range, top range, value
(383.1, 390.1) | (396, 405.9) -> 1.64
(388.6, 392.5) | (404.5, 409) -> 1.55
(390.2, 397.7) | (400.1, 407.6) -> 1.71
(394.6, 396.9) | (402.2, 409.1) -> 1.62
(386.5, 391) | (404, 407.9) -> 1.64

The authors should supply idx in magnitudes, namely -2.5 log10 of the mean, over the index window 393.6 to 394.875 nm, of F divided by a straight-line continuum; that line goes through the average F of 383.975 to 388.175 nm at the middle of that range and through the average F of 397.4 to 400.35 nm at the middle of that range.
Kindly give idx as 0.24 mag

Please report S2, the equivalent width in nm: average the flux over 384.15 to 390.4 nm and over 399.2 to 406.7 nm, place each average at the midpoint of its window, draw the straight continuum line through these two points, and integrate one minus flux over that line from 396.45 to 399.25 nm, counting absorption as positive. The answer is 0.593 nm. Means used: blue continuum 30.7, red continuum 48.9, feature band 34.1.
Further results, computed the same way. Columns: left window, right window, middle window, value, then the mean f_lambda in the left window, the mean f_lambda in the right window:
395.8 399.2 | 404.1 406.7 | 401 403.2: -0.355 nm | 33.4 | 48.9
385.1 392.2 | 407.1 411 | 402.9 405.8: -0.371 nm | 32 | 48.2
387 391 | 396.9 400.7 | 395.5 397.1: 0.473 nm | 32.1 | 41.1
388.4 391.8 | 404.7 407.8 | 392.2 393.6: 0.515 nm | 34.3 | 47.5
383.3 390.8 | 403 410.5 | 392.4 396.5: 0.802 nm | 29.6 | 48.5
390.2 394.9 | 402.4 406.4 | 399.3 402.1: -0.441 nm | 30.4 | 48.5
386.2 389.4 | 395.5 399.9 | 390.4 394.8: 0.362 nm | 30.5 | 35.7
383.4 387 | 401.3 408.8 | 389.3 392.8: -0.060 nm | 27.5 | 49.1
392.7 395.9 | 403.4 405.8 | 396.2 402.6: -0.137 nm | 29.7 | 51.1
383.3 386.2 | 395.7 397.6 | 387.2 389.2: -0.332 nm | 26.1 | 25.5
